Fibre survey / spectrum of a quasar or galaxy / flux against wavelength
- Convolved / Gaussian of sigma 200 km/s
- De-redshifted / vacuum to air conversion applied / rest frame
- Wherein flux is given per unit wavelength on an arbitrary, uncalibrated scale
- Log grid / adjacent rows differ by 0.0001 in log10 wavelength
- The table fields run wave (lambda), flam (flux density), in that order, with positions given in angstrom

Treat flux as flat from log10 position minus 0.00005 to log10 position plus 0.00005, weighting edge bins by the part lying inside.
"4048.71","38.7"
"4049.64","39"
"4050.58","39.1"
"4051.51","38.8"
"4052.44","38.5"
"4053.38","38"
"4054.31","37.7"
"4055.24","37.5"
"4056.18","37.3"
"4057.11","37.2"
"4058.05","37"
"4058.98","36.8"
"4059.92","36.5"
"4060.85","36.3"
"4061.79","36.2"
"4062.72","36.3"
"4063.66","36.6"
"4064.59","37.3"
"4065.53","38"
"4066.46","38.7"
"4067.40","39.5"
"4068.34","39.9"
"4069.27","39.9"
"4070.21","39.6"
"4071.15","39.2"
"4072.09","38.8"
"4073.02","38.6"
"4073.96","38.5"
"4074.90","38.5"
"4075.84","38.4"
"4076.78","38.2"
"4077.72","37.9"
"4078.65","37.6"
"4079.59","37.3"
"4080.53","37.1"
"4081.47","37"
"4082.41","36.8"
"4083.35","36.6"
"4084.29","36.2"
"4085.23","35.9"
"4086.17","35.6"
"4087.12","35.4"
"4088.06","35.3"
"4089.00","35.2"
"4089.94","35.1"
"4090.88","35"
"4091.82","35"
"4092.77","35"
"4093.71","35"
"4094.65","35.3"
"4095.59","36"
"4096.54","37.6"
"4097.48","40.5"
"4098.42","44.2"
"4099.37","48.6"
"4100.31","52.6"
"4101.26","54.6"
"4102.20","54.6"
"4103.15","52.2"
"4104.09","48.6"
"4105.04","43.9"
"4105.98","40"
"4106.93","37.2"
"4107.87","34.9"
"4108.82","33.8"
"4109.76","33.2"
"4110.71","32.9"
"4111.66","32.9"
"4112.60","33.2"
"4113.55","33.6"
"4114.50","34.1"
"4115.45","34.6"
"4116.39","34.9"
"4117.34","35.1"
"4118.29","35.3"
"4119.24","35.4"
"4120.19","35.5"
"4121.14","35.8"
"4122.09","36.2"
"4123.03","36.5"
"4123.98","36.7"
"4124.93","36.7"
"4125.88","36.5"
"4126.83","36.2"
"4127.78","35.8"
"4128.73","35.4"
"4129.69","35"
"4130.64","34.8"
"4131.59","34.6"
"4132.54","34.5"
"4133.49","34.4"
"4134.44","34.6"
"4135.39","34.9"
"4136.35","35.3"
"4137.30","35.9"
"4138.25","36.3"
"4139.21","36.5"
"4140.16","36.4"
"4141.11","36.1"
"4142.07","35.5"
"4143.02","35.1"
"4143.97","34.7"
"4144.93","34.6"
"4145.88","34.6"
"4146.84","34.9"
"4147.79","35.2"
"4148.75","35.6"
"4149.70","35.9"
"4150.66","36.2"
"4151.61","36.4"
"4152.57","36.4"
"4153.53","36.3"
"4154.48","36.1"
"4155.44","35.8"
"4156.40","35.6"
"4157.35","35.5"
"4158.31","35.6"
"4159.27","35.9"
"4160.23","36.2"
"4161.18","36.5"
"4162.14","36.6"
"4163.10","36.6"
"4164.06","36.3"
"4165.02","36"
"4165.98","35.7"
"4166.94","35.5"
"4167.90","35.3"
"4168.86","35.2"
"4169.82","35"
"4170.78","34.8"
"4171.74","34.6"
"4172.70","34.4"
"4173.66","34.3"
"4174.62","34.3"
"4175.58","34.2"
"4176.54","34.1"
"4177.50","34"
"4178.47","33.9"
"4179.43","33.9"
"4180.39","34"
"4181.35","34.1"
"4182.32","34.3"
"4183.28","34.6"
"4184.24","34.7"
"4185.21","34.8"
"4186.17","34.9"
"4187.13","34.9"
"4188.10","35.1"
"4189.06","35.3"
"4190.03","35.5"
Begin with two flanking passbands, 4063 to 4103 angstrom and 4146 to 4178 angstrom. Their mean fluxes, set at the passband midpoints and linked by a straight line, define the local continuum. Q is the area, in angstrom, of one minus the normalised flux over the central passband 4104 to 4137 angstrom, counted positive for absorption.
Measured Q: 1.5 angstrom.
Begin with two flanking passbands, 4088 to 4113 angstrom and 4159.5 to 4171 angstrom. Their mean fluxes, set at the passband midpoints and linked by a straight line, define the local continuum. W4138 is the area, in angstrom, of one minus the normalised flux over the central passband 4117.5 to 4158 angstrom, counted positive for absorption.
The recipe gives 2.1 angstrom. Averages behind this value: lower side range 39.8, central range 35.6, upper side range 35.8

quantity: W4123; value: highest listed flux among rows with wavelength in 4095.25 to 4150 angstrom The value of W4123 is 54.6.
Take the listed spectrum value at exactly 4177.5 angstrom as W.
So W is 34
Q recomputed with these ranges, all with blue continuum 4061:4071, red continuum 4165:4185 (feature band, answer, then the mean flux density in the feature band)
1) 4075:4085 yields 0.1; 37.3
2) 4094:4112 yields -2.3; 41.8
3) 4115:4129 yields 0.2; 35.8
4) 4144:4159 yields -0.1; 35.6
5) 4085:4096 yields 0.6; 35.3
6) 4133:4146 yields 0.1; 35.4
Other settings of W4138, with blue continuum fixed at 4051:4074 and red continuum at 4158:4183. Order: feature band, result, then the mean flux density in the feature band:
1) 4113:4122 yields 0.4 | 34.9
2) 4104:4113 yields 0.0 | 36.6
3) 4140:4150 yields 0.1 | 35.3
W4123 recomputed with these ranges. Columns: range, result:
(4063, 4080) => 39.9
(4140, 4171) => 36.6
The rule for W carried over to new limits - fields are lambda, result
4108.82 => 33.8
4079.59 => 37.3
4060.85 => 36.3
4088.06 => 35.3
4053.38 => 38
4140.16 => 36.4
